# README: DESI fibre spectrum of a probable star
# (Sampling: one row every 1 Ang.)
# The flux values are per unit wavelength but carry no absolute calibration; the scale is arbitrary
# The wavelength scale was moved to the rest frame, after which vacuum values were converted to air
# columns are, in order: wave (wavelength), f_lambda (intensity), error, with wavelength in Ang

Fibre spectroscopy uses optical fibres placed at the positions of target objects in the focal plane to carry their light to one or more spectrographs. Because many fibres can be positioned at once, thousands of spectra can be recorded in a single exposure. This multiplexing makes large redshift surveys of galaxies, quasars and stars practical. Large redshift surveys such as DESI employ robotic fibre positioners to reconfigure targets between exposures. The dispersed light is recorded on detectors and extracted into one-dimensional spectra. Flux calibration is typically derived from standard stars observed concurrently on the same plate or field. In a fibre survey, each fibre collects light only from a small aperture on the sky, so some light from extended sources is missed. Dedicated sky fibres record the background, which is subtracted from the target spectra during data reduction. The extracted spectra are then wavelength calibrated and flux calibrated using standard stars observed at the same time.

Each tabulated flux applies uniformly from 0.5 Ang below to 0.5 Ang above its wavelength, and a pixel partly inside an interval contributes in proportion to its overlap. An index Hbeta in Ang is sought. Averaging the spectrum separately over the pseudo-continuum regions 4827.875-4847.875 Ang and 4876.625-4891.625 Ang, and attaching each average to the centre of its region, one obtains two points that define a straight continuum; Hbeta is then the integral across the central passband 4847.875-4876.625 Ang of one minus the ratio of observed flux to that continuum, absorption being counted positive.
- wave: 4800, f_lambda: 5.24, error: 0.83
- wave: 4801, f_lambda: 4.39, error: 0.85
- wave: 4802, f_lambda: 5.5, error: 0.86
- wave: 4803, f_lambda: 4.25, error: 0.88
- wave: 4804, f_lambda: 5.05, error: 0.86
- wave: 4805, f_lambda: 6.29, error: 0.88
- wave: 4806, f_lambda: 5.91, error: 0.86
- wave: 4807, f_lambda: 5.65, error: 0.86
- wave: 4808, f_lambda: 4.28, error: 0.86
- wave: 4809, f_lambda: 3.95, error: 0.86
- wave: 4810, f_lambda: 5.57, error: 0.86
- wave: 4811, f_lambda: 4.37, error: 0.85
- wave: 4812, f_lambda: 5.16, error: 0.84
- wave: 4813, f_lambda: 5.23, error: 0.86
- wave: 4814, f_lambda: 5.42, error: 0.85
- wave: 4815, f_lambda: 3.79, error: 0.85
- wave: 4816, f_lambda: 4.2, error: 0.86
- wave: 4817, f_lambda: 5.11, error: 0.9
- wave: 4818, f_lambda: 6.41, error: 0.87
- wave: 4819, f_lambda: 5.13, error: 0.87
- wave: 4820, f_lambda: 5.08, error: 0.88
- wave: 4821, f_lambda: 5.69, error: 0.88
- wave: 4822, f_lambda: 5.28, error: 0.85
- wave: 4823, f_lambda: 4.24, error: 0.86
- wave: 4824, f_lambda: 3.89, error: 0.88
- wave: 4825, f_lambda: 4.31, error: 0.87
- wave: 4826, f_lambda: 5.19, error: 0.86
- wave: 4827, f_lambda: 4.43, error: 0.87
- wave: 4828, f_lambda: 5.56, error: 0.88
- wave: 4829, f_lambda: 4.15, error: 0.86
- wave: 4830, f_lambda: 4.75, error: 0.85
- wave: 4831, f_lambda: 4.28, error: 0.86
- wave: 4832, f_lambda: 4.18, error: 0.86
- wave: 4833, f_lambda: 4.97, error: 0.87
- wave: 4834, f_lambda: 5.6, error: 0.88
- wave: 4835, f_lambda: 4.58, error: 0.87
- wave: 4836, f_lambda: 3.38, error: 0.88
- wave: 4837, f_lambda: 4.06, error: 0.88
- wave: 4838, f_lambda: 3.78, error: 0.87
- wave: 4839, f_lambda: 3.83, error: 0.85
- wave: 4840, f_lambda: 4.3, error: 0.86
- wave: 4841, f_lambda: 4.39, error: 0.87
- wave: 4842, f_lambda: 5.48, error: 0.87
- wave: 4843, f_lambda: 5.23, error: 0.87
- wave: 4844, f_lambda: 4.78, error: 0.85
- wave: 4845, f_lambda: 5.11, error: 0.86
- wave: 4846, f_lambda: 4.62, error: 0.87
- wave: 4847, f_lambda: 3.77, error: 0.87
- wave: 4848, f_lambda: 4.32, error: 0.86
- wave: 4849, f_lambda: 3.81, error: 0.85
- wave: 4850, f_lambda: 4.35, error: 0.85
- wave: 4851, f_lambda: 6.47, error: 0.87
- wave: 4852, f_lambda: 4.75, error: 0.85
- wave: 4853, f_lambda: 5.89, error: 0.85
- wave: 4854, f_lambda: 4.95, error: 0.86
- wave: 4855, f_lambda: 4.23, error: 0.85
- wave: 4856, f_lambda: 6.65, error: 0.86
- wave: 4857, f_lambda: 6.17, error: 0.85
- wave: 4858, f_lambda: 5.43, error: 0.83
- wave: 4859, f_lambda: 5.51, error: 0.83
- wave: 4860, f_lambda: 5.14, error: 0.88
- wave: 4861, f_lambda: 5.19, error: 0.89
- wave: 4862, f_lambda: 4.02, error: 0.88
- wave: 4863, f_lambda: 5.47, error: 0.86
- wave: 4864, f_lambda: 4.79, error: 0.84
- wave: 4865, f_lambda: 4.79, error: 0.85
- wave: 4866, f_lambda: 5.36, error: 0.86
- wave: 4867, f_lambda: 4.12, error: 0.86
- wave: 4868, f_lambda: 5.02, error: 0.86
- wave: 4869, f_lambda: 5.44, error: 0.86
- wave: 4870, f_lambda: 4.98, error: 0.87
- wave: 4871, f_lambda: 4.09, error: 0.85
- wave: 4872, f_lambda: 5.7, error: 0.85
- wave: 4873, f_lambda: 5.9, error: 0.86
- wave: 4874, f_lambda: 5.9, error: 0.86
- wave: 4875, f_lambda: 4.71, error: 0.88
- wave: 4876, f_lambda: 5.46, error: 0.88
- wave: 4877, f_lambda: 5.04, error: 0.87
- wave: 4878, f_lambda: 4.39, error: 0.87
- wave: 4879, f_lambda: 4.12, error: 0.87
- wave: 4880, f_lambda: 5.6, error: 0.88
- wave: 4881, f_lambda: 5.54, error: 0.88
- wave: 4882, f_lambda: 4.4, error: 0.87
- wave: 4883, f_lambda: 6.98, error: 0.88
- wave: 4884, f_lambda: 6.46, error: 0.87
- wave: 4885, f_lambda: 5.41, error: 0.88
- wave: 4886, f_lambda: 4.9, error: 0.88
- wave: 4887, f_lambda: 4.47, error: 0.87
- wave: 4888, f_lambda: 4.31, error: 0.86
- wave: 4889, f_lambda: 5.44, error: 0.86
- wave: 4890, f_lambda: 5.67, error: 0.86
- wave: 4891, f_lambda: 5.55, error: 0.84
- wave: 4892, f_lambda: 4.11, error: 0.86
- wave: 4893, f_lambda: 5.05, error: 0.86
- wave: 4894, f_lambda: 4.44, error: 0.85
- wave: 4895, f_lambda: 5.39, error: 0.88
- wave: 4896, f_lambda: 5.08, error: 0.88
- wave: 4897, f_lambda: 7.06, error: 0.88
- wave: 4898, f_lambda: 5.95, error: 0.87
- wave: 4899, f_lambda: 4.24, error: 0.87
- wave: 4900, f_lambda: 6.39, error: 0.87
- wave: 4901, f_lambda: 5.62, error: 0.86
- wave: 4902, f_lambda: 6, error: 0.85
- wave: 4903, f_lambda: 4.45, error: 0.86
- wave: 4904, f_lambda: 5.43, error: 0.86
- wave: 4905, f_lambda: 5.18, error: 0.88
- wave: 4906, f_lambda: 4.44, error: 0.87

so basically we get -1.5 Ang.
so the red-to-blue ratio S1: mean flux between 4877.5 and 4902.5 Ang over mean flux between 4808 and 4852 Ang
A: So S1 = 1.1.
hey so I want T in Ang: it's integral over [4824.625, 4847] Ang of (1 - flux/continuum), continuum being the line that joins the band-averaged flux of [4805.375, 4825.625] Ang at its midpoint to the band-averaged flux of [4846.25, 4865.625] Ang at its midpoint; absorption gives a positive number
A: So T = 1.9 Ang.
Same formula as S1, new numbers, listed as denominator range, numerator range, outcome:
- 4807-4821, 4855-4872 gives 1.03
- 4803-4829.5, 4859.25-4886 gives 1.04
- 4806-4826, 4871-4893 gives 1.06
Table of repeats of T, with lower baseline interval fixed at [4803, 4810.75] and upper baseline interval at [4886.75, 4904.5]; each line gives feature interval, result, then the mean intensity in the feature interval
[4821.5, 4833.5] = 1.3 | 4.6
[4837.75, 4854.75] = 1.6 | 4.7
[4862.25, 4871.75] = 0.6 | 4.89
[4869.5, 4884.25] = -0.1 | 5.26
